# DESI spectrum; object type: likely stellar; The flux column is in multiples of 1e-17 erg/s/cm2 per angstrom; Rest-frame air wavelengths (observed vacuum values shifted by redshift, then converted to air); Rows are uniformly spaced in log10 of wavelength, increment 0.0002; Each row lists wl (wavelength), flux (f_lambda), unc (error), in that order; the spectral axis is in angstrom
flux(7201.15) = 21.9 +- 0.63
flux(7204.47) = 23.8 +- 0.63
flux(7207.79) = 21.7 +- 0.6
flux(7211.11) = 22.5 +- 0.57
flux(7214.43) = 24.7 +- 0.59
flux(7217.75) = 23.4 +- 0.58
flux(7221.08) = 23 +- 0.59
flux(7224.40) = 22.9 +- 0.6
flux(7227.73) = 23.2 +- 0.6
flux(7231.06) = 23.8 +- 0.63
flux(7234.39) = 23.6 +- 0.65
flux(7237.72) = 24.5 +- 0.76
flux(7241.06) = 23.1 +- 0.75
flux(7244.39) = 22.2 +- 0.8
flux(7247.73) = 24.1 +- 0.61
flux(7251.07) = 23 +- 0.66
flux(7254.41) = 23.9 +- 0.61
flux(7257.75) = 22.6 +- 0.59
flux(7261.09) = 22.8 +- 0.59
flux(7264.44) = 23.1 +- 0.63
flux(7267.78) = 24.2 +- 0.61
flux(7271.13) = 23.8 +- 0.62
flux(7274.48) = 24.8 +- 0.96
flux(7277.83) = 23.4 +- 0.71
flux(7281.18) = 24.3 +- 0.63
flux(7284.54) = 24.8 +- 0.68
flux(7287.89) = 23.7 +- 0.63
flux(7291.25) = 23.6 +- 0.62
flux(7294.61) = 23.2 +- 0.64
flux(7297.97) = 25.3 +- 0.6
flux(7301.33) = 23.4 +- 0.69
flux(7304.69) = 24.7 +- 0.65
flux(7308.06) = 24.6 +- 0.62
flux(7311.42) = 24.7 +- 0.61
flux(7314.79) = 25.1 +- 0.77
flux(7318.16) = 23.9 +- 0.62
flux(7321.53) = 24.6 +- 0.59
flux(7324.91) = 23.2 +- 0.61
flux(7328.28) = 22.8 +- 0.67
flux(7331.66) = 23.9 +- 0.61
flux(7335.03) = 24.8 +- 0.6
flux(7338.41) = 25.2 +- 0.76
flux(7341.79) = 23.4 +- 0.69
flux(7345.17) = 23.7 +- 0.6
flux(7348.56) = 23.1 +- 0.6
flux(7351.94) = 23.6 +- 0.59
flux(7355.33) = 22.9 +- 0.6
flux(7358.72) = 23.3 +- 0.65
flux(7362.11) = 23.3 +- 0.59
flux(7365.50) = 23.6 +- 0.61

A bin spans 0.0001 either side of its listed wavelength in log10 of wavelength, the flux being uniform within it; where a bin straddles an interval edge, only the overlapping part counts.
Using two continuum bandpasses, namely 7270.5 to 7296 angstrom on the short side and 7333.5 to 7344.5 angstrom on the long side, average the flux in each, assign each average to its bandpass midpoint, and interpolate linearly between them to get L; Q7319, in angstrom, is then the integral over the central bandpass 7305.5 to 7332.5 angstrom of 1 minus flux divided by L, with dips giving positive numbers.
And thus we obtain 0.1 angstrom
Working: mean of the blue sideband 24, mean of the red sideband 24.4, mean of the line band 24.1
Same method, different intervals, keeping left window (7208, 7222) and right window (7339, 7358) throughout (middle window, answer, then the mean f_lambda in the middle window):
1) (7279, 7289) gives -0.4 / 24.3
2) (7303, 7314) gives -0.6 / 24.7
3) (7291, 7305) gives -0.4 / 24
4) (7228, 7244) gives -0.2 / 23.6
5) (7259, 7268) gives 0.0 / 23.2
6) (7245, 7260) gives 0.0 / 23.3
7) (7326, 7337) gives -0.2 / 23.8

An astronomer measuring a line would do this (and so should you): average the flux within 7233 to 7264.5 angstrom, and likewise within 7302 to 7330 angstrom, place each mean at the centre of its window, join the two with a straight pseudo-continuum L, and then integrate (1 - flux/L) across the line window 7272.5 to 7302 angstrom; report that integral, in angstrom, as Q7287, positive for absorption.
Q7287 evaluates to -0.4 angstrom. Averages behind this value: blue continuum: 23.3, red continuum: 24.2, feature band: 24.1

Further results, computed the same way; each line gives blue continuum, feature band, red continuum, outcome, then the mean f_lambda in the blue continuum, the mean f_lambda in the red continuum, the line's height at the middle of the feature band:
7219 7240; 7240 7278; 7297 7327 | 0.6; 23.5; 24.3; 23.8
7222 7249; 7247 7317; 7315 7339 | -0.6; 23.4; 24.1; 23.7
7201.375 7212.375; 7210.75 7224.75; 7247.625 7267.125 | -0.4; 22.6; 23.2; 22.7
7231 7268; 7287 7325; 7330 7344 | -0.4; 23.4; 24.3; 24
